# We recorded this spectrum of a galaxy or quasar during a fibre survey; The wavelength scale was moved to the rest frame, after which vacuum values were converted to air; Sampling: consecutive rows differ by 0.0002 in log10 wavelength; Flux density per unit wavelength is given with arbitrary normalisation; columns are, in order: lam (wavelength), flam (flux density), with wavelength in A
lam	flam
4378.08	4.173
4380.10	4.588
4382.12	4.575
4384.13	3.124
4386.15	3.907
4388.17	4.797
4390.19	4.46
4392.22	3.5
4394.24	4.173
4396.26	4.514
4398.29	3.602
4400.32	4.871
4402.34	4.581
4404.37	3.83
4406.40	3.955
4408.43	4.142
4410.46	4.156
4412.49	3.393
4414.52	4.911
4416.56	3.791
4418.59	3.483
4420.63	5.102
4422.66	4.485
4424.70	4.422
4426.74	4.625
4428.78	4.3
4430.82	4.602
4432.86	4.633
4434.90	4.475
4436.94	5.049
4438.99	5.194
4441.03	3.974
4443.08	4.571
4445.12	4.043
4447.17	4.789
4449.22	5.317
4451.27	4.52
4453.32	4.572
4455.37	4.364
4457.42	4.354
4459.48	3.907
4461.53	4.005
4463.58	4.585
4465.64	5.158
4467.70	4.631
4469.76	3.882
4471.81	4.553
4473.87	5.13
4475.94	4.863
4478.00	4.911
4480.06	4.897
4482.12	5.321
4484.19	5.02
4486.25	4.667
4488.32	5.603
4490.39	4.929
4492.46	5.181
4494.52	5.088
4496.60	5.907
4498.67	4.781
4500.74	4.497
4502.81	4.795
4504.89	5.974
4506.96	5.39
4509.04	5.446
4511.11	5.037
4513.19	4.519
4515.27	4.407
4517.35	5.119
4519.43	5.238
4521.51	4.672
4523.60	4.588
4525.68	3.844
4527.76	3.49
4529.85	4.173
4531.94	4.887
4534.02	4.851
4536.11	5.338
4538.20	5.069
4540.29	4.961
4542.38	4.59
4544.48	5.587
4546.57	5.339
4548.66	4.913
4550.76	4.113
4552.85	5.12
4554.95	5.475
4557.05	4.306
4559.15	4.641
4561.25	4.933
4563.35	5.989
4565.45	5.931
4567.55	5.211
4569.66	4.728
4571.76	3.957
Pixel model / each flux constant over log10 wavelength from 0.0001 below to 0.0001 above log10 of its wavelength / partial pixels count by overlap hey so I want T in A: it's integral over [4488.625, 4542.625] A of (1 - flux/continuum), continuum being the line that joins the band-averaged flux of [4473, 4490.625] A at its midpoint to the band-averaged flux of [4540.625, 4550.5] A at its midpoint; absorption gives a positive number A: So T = 1.5 A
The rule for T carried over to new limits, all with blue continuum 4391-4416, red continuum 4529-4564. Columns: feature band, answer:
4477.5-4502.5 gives -2.4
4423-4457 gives -1.9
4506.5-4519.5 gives -0.6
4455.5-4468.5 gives 0.1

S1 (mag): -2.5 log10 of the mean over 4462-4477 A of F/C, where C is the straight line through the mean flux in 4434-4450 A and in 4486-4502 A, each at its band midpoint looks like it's 0.05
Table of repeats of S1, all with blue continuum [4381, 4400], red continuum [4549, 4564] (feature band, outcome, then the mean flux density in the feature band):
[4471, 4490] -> -0.104 mag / 5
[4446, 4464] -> -0.017 mag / 4.48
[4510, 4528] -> 0.030 mag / 4.6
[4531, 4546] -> -0.050 mag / 5.05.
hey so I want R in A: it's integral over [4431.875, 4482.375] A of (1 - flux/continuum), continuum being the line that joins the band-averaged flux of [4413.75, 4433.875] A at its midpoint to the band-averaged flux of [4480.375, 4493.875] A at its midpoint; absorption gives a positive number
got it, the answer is 1.8 A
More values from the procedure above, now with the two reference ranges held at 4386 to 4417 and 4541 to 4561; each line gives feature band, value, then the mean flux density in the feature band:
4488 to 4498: -1.5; 5.3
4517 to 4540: 0.6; 4.66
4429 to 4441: -1.0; 4.69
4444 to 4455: -0.6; 4.63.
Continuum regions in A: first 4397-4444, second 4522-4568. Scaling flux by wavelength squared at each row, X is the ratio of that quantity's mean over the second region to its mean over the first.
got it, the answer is 1.2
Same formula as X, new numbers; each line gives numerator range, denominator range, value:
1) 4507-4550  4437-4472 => 1.10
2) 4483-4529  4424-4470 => 1.11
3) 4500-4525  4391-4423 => 1.25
